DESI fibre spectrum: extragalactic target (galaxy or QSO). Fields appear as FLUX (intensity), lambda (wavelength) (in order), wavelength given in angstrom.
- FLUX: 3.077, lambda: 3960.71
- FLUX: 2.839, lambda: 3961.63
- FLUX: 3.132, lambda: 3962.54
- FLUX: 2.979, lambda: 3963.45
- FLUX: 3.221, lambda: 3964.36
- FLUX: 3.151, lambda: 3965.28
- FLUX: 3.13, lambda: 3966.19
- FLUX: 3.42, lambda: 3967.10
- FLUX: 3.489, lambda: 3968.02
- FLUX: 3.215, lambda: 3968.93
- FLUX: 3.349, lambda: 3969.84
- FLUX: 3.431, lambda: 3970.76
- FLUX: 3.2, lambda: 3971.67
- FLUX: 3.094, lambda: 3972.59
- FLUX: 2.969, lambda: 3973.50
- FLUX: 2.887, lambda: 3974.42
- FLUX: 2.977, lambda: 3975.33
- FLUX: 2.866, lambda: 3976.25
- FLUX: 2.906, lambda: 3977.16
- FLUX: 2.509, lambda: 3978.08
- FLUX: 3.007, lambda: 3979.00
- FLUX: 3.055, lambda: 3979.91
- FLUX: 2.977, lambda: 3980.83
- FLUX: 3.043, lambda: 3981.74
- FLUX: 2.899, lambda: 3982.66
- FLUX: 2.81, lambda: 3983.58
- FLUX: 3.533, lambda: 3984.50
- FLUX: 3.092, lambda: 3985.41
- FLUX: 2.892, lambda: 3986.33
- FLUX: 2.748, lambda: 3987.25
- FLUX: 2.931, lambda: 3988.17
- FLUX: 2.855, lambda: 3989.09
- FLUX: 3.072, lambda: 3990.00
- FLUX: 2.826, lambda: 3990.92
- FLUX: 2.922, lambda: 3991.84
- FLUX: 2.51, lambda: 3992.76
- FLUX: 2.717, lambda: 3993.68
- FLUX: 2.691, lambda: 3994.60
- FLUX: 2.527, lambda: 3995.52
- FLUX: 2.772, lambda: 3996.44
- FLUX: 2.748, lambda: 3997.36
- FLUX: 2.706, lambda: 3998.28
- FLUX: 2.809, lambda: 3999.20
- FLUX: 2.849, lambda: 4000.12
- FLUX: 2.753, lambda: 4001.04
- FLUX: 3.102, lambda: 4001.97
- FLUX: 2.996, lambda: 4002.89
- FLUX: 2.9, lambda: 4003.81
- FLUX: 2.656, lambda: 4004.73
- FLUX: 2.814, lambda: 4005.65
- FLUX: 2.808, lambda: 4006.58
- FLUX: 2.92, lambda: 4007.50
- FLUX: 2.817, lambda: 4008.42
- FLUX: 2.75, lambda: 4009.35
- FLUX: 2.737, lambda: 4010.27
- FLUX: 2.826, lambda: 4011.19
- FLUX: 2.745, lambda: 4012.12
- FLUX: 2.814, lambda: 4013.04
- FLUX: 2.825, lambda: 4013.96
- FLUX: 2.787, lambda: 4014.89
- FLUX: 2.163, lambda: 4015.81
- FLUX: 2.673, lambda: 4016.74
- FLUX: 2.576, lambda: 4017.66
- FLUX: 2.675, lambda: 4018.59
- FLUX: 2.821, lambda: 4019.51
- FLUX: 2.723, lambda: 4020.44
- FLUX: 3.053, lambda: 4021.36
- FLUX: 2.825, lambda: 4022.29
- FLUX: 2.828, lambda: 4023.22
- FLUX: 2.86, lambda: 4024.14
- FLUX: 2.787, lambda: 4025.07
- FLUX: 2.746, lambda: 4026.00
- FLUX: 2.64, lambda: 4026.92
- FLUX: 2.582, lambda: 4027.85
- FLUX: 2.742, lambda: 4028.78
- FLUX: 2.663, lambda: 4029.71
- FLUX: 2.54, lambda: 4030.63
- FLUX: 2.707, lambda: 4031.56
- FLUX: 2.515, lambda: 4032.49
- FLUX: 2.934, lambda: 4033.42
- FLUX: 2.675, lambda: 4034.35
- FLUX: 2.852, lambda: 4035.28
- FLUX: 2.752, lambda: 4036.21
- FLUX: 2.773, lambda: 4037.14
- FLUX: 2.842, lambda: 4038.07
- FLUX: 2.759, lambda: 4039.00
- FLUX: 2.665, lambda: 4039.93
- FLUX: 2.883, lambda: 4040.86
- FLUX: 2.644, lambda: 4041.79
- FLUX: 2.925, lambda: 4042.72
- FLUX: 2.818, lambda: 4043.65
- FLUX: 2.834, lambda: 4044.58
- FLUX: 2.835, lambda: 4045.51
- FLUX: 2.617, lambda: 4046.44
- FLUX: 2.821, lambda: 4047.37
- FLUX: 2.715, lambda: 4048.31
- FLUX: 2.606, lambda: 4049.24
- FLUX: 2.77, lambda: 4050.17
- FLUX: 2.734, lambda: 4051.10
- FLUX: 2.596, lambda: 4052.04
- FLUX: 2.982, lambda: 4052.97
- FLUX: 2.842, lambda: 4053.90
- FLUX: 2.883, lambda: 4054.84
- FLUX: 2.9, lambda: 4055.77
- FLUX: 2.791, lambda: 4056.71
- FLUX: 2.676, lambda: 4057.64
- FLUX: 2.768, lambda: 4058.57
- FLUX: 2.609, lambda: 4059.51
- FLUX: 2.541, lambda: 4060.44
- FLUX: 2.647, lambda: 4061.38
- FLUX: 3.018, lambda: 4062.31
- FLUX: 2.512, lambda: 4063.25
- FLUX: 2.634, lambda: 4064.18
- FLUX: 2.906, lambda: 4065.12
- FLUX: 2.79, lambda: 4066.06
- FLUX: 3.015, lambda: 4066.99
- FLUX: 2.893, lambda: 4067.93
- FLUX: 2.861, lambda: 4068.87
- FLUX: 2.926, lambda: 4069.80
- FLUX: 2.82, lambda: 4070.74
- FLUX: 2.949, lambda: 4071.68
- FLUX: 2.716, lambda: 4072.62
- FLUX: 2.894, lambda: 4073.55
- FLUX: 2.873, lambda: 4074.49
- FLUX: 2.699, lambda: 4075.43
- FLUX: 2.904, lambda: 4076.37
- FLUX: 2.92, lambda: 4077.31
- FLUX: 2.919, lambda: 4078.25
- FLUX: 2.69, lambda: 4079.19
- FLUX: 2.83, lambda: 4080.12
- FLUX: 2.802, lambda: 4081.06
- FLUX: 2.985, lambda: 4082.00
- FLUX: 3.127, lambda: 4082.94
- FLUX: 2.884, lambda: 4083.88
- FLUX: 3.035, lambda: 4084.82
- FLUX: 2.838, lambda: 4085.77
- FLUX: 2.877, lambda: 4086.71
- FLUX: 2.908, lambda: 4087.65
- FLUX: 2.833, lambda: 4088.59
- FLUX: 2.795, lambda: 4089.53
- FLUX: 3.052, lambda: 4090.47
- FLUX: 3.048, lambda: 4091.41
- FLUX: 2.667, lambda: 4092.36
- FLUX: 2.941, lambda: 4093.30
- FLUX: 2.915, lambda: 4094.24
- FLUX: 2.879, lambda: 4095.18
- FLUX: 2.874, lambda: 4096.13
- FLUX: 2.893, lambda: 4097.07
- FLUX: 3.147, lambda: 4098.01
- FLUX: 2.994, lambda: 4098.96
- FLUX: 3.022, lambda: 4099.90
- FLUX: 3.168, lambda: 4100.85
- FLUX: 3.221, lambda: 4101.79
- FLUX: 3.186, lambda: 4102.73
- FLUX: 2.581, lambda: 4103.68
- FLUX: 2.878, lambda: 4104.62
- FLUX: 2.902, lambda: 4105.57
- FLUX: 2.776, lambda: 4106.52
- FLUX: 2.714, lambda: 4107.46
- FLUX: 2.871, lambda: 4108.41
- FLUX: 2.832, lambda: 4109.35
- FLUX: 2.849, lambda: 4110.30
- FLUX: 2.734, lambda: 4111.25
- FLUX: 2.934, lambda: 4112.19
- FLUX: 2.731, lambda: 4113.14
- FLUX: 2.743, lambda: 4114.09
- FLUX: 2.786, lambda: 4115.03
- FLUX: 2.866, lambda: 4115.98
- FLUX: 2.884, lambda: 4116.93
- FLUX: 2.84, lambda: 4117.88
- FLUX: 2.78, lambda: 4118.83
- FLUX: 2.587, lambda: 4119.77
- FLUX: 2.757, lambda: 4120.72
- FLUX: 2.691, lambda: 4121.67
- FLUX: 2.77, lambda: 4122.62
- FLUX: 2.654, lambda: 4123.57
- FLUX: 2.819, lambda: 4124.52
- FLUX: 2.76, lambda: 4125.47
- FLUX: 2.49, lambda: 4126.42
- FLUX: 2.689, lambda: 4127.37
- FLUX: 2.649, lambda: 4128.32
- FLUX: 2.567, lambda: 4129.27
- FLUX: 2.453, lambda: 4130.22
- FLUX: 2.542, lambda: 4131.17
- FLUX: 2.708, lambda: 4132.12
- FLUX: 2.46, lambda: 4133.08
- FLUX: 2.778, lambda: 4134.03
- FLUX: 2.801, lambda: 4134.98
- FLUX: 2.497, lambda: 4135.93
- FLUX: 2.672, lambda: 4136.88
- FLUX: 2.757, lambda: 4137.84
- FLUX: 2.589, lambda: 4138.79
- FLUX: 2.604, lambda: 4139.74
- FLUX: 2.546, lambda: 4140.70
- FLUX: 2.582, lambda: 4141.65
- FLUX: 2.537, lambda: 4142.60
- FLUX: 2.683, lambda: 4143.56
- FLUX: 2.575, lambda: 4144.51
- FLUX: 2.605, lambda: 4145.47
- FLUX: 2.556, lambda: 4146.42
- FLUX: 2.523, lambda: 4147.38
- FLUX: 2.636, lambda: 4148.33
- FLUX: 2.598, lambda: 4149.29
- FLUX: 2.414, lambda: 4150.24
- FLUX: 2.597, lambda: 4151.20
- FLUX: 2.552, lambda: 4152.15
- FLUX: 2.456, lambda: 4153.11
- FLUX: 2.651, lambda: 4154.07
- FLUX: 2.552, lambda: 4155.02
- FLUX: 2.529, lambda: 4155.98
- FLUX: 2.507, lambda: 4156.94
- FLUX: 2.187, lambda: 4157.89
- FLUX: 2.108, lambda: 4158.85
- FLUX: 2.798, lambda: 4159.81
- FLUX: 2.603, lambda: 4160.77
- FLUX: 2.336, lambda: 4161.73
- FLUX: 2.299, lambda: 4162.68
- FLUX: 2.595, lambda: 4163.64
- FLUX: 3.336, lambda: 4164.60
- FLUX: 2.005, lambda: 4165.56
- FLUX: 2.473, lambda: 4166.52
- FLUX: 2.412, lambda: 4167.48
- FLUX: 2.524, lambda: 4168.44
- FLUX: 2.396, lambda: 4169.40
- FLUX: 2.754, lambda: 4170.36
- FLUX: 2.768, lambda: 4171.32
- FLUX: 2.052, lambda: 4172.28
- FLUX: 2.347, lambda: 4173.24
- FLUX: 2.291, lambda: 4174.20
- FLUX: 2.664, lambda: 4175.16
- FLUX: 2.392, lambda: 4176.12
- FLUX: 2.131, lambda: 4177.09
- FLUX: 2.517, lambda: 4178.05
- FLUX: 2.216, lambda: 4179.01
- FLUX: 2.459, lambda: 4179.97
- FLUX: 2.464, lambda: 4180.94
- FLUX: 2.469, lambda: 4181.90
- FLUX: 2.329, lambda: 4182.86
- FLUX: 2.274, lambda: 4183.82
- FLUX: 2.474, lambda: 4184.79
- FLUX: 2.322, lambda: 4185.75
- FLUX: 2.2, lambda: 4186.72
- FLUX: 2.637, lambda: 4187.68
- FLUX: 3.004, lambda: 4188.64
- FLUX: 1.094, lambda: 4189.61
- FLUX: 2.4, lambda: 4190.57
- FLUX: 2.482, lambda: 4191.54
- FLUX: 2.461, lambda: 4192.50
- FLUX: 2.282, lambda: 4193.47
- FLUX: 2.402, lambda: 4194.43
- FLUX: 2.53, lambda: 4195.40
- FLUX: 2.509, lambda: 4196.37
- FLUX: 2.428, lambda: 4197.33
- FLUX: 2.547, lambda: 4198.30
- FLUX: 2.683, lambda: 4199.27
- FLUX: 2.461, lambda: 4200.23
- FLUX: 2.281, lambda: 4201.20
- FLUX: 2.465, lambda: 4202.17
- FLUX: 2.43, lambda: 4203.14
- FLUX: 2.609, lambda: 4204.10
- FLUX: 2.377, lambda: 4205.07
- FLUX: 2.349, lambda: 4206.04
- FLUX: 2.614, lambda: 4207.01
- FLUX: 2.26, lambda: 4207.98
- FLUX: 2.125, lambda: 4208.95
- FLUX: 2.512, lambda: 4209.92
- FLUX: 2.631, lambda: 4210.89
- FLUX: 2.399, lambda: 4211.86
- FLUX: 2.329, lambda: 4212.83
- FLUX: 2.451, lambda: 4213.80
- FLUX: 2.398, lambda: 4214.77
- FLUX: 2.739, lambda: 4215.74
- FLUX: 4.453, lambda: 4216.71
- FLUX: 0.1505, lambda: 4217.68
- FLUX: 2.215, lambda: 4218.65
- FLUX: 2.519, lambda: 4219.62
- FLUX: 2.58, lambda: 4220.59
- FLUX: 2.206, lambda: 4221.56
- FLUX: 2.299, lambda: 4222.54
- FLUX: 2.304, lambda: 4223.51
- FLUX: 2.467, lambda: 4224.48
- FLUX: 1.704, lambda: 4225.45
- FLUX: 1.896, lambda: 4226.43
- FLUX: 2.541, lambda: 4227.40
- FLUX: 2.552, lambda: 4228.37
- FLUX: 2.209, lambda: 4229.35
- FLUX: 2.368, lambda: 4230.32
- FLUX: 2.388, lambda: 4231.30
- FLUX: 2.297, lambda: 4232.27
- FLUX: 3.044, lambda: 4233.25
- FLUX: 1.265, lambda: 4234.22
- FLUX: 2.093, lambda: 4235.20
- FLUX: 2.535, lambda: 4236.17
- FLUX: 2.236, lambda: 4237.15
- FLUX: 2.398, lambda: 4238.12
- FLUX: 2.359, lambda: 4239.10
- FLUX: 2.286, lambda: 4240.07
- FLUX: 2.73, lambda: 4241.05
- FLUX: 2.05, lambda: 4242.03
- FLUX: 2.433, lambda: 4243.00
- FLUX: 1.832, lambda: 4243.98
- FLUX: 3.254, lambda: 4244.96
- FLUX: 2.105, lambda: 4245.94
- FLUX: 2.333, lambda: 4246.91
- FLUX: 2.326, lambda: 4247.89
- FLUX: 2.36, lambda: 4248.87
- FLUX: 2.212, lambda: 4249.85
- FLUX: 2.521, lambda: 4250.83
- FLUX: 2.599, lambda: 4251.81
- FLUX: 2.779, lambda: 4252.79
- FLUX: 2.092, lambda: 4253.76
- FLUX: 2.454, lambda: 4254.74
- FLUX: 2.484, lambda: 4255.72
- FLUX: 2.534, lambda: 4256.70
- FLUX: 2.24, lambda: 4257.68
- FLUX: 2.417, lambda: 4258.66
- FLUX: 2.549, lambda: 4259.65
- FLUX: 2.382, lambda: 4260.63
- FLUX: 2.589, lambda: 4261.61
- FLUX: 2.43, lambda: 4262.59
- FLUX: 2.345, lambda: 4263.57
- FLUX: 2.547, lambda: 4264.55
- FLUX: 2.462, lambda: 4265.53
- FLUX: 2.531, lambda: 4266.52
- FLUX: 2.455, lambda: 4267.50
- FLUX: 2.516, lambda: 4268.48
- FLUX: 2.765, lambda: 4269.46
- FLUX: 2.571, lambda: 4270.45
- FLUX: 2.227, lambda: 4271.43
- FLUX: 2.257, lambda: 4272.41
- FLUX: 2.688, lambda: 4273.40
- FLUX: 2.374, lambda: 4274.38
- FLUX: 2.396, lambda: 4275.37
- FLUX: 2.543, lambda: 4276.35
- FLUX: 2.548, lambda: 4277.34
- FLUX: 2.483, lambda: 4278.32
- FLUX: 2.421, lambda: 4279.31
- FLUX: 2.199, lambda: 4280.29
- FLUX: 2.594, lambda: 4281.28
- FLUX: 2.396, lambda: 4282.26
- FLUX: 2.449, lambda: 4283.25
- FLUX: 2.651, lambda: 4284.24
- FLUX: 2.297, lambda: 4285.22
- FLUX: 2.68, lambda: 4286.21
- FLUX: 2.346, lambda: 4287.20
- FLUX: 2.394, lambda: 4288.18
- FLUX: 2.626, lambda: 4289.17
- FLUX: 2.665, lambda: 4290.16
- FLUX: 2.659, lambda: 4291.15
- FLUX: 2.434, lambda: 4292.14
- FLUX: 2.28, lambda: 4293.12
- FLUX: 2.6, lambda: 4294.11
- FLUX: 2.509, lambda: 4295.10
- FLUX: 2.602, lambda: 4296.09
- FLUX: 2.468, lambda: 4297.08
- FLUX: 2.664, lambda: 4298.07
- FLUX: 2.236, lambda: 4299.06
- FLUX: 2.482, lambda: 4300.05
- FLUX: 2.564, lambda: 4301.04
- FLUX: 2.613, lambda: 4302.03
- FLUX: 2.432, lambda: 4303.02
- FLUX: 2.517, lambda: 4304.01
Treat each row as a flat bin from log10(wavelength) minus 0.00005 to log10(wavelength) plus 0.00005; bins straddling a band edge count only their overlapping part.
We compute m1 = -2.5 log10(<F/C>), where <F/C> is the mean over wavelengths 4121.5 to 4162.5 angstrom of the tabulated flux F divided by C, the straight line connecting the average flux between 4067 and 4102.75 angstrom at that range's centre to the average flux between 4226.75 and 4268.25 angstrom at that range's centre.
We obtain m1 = 0.063 mag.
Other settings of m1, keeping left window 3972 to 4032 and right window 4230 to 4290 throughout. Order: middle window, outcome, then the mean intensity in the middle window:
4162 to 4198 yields 0.06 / 2.42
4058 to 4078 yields -0.03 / 2.8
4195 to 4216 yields 0.02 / 2.46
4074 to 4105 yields -0.09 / 2.92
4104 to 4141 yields -0.03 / 2.72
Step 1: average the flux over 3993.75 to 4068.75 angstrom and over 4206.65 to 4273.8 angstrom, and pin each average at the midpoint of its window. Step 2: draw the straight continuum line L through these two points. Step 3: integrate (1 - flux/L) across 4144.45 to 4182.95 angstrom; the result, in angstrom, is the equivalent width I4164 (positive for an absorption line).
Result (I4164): 0.69 angstrom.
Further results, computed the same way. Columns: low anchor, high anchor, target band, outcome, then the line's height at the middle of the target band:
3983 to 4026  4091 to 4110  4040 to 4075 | 1.0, 2.87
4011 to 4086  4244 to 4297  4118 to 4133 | 0.1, 2.67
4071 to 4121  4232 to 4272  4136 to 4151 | 0.8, 2.73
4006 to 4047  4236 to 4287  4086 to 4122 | -3.1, 2.65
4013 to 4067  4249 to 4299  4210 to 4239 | 2.3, 2.53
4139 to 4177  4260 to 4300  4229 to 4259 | 1.5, 2.49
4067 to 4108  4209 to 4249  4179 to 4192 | 0.9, 2.52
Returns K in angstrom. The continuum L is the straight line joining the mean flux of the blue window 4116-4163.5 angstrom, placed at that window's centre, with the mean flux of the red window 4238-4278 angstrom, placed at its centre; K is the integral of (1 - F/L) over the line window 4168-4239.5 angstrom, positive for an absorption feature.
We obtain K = 3.8 angstrom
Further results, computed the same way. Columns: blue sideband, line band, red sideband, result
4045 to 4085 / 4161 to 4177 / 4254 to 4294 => 1.0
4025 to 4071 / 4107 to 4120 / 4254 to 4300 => -0.6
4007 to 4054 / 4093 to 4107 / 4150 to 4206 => -1.9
